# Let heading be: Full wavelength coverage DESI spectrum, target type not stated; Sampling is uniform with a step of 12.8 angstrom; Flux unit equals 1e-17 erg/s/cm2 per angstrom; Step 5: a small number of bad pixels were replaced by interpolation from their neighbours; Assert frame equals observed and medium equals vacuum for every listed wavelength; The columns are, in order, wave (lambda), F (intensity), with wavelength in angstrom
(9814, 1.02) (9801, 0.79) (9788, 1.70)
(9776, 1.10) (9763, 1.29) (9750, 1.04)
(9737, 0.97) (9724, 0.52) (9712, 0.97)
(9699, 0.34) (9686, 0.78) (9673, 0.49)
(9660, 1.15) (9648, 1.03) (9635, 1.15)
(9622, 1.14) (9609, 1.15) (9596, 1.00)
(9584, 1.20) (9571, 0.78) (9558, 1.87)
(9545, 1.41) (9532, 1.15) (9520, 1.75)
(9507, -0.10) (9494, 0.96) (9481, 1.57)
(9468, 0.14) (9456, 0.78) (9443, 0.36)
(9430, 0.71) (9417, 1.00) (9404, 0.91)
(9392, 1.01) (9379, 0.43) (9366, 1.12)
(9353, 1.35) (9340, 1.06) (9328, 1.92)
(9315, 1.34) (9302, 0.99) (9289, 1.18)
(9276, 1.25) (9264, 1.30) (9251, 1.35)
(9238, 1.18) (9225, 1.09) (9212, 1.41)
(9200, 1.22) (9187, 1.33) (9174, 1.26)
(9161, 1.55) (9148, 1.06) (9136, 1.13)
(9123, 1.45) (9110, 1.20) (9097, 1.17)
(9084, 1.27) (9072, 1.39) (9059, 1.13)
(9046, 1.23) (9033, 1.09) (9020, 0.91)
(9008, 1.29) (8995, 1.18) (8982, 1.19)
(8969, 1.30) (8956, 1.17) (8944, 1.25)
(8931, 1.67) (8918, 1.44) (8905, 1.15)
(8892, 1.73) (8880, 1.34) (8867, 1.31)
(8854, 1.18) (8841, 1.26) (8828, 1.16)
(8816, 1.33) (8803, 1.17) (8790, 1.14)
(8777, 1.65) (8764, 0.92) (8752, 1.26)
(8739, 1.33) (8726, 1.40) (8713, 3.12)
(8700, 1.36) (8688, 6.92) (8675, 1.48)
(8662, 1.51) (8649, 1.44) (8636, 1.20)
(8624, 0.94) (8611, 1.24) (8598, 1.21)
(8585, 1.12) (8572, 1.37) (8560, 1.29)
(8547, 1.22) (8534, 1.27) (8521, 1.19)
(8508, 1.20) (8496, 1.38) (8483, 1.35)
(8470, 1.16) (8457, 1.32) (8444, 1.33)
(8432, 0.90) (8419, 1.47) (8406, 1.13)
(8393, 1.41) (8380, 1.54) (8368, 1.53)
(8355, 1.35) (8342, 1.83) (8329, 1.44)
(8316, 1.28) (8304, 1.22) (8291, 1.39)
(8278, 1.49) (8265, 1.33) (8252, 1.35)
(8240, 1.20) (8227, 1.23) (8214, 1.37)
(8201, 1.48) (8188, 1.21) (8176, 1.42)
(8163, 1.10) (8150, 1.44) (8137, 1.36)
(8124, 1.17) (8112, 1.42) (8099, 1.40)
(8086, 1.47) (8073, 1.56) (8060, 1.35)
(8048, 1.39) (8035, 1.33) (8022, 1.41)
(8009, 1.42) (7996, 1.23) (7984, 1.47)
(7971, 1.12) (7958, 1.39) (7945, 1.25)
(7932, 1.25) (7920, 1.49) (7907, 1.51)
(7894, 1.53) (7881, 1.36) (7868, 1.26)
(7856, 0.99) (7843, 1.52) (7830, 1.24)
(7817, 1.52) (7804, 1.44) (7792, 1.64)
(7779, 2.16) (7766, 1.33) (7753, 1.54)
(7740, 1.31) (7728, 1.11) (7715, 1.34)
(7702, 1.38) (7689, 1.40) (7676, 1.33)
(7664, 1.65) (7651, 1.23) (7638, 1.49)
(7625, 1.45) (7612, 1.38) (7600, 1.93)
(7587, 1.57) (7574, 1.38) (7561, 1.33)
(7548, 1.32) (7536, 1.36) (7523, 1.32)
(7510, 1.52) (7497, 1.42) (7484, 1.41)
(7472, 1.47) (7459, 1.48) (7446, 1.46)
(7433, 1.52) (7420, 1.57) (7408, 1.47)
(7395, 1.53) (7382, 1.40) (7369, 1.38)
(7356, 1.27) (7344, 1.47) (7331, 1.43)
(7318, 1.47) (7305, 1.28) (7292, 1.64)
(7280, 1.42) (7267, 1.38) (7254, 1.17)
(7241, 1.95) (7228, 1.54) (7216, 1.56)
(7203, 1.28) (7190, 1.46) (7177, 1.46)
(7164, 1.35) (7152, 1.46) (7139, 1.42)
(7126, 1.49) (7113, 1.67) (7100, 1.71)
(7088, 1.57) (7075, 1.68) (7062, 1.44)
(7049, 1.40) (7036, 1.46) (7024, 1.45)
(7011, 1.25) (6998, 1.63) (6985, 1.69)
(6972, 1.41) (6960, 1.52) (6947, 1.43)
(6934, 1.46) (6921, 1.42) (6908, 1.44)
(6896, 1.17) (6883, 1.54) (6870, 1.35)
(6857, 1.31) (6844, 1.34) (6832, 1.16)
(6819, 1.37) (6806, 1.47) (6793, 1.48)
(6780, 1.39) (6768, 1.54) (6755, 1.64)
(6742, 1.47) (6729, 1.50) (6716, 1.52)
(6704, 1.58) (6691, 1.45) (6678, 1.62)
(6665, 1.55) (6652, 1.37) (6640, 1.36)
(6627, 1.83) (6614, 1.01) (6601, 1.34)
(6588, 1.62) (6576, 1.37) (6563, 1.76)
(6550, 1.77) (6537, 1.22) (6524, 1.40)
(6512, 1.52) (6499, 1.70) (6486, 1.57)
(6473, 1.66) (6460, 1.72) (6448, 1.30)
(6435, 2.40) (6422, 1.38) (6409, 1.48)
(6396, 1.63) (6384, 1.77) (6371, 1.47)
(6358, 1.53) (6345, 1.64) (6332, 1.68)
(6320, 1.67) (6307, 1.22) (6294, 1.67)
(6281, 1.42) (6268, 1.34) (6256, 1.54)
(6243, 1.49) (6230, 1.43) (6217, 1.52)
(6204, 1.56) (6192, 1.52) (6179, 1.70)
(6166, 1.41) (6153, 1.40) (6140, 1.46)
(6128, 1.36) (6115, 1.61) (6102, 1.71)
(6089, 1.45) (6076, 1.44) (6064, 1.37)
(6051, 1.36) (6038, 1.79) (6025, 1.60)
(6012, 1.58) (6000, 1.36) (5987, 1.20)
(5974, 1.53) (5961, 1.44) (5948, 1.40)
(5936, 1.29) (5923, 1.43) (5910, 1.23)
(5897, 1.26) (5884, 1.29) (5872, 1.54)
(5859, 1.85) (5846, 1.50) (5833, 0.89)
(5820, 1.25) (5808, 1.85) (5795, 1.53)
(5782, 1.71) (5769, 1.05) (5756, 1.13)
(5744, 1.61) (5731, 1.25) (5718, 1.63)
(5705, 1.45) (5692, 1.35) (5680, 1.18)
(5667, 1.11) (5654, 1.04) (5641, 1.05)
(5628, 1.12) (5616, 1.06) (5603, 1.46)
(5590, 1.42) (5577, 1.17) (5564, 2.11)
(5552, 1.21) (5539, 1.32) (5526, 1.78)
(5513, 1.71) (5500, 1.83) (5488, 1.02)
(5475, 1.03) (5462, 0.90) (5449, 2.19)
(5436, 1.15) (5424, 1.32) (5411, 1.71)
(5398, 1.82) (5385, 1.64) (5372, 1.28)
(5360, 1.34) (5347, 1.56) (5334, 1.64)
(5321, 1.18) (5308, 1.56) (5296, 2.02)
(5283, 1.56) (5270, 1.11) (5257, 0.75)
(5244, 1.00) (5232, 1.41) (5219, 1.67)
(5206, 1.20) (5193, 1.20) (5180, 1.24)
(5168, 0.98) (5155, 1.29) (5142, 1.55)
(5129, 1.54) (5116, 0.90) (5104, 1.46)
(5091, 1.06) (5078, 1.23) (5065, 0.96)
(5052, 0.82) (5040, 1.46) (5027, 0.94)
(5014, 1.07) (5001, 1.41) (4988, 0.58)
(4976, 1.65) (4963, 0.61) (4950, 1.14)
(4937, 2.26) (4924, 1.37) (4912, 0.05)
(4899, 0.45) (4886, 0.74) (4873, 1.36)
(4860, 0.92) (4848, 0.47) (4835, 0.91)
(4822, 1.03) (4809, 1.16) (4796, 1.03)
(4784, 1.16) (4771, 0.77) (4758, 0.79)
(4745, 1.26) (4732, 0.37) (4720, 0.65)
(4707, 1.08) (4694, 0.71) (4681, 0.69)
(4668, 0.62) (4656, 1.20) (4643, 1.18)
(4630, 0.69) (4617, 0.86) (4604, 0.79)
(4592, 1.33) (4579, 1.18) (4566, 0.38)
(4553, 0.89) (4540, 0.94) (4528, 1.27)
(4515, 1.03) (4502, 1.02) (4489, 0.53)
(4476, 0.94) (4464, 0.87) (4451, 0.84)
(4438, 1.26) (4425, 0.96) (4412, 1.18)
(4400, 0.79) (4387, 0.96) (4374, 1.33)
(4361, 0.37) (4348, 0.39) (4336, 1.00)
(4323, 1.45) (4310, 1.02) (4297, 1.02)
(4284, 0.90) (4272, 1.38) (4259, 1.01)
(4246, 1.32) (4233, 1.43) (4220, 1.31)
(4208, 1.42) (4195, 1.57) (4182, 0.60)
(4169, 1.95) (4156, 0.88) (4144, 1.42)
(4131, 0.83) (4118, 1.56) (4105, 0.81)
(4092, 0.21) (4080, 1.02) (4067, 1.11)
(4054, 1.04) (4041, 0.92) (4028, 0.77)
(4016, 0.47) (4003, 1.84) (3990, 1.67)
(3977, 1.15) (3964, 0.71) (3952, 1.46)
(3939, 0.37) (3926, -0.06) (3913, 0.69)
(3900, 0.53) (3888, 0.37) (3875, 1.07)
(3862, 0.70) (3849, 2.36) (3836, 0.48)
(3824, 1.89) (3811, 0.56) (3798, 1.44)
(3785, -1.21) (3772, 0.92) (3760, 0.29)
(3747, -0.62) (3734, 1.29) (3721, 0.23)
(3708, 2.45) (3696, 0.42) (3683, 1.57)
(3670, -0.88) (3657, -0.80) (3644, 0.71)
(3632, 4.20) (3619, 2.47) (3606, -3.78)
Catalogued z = 0.324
